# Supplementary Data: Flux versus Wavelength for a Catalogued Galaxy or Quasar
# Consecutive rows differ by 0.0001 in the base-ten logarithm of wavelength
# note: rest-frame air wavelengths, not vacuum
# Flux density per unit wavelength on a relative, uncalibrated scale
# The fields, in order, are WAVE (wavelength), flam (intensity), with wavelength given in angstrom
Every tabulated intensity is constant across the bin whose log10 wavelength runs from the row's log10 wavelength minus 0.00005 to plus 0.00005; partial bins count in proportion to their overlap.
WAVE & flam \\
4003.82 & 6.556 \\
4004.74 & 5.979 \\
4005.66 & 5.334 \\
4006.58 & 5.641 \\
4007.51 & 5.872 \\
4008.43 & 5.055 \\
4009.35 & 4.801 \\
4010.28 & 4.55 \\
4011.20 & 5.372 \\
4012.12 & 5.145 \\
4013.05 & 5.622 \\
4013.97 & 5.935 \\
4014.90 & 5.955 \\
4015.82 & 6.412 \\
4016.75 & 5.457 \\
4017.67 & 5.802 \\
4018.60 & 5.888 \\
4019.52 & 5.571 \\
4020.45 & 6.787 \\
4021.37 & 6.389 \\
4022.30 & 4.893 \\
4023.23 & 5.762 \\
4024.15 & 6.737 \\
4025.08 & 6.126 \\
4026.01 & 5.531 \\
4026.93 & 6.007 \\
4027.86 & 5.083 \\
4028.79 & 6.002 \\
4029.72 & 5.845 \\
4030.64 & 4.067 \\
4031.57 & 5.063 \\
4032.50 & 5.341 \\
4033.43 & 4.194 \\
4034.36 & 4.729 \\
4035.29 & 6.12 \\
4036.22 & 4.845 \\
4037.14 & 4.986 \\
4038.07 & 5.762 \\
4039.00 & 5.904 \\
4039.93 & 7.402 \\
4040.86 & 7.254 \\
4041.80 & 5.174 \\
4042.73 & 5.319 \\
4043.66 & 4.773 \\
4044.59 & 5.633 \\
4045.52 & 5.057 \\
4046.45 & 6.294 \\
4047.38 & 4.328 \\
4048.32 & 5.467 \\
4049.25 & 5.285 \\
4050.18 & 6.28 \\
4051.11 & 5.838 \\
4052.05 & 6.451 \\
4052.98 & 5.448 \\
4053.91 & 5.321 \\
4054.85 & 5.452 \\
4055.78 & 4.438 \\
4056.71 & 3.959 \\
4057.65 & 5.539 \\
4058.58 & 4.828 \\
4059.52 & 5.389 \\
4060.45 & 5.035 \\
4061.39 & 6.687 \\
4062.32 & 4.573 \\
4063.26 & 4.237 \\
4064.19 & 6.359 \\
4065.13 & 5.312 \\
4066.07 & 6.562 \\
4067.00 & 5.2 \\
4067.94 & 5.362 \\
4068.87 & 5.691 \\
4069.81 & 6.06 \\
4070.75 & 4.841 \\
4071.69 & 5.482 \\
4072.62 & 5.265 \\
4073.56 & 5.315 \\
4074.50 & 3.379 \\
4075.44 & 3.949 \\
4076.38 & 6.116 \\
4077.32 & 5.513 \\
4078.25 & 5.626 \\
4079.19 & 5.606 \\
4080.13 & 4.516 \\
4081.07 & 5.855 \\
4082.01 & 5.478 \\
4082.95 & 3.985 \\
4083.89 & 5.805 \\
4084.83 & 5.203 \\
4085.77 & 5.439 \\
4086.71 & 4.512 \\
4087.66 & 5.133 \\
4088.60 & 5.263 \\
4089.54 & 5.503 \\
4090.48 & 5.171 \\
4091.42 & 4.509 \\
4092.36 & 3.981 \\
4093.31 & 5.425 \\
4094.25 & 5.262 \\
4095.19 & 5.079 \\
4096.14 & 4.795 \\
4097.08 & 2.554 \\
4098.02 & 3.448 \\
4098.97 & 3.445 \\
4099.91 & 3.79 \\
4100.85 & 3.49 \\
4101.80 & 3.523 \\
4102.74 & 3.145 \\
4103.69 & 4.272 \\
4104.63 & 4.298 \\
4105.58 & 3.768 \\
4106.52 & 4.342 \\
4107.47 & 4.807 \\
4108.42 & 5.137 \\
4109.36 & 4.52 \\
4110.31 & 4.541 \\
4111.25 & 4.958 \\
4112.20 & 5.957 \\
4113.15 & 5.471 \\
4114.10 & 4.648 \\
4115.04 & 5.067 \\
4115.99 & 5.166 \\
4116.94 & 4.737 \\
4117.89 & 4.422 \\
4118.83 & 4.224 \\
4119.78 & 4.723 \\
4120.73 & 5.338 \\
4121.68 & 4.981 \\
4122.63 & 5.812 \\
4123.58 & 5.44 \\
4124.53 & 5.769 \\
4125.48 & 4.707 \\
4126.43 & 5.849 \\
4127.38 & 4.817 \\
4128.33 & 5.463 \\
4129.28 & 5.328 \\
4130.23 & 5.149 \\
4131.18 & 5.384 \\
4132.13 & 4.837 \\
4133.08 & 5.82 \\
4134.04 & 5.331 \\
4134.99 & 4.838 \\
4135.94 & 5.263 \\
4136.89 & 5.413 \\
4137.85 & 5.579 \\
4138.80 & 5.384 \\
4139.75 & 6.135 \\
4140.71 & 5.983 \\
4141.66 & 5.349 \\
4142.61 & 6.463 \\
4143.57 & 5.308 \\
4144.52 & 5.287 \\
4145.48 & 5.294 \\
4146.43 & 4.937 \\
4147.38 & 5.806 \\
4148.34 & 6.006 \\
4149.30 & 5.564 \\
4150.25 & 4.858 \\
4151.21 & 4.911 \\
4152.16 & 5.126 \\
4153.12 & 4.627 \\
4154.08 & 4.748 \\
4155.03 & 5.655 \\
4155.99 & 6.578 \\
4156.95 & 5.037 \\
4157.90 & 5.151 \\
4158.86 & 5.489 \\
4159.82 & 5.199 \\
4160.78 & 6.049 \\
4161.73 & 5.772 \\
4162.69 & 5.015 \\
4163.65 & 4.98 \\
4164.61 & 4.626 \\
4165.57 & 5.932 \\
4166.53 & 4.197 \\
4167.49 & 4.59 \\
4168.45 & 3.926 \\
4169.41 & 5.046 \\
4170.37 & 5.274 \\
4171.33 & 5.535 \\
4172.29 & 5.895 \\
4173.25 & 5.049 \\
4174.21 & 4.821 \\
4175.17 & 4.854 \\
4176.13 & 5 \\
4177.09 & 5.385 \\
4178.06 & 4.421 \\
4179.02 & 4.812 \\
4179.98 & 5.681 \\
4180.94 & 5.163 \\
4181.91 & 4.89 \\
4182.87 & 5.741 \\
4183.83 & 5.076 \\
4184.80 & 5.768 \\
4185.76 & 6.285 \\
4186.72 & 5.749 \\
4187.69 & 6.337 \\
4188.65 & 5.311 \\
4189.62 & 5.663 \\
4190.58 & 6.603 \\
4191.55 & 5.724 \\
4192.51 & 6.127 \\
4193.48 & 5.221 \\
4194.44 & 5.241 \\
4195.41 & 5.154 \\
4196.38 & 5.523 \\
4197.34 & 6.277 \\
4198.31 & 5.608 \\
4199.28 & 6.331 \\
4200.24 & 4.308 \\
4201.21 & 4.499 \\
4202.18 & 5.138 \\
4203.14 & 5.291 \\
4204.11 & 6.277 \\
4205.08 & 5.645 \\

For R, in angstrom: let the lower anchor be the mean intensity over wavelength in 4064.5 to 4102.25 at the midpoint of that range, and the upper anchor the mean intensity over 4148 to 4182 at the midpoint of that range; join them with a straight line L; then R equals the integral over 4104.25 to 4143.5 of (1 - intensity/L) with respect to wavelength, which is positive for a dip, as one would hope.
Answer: -0.9 angstrom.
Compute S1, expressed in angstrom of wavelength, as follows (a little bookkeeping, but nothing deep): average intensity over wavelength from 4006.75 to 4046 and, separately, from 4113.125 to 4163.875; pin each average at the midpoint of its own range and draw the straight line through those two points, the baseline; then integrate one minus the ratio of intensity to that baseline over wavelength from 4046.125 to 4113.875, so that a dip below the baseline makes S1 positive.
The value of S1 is 5.8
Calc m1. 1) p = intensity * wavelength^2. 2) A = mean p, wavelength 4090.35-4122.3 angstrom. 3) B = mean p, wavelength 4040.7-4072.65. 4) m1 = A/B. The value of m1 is 0.85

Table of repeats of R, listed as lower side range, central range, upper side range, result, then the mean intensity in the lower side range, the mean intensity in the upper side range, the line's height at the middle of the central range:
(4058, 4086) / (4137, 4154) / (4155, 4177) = -0.7 angstrom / 5.29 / 5.2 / 5.22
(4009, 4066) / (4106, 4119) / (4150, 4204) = 1.3 angstrom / 5.51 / 5.32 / 5.41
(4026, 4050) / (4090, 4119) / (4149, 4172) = 4.6 angstrom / 5.45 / 5.17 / 5.3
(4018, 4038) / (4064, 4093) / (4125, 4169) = 1.2 angstrom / 5.53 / 5.3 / 5.43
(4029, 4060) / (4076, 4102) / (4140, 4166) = 2.9 angstrom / 5.39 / 5.4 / 5.4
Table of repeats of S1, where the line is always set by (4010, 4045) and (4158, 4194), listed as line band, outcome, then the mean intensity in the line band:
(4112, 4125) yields 0.8 angstrom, 5.11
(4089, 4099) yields 1.8 angstrom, 4.52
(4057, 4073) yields 0.4 angstrom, 5.42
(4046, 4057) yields 0.3 angstrom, 5.4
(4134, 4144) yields -0.3 angstrom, 5.56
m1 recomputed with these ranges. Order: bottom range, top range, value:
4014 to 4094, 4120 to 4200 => 1.05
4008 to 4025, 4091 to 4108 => 0.75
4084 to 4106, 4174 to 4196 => 1.29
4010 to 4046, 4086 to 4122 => 0.85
